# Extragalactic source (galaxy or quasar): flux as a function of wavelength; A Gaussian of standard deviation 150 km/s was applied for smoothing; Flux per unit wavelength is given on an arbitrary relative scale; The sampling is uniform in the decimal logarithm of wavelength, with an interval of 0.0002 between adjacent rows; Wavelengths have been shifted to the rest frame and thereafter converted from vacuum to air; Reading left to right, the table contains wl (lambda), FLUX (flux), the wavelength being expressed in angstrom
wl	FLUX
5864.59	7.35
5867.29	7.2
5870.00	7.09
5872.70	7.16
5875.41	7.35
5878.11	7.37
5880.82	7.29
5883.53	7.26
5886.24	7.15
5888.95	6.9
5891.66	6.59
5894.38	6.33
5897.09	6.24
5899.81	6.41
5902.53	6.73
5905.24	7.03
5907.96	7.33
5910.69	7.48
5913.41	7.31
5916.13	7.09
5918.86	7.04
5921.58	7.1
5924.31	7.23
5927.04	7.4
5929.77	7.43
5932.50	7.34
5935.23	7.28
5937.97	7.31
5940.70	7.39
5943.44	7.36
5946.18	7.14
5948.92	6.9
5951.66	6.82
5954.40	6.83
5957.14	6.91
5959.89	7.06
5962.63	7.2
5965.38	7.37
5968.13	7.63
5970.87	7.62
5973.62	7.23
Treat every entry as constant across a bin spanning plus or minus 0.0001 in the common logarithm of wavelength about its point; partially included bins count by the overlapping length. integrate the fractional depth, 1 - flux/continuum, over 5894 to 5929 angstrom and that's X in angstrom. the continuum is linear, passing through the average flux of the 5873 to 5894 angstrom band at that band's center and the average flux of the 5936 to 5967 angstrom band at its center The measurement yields 0.5 angstrom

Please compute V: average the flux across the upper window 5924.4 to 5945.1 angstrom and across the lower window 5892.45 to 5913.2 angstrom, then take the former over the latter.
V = 1.08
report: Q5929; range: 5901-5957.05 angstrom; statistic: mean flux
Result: 7.17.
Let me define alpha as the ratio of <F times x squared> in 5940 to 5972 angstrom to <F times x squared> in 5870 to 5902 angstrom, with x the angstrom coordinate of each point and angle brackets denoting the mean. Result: 1.06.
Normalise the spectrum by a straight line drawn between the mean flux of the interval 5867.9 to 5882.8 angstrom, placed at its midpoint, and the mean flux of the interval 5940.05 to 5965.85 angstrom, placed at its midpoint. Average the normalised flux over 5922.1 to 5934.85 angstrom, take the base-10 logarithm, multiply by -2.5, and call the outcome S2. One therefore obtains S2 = -0.03 mag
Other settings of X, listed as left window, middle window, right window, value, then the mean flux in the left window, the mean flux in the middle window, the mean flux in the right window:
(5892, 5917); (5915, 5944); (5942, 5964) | -1.3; 6.87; 7.27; 7.03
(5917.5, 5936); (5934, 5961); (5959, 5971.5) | 0.8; 7.26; 7.1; 7.38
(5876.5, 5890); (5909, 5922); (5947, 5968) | -0.1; 7.21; 7.21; 7.05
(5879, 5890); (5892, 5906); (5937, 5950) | 1.3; 7.16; 6.53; 7.22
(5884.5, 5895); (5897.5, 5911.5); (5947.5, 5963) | -0.2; 6.79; 6.92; 6.94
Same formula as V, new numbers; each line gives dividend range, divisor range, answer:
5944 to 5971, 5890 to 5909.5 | 1.07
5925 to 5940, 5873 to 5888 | 1.01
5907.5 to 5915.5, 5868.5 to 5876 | 1.02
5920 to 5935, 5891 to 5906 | 1.12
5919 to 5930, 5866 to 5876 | 1.01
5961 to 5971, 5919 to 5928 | 1.03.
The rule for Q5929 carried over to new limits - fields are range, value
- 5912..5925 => 7.15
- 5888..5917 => 6.85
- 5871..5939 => 7.09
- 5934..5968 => 7.15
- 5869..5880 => 7.25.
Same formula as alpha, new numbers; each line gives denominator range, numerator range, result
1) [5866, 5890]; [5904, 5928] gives 1.02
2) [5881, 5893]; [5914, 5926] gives 1.03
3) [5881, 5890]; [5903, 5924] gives 1.02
